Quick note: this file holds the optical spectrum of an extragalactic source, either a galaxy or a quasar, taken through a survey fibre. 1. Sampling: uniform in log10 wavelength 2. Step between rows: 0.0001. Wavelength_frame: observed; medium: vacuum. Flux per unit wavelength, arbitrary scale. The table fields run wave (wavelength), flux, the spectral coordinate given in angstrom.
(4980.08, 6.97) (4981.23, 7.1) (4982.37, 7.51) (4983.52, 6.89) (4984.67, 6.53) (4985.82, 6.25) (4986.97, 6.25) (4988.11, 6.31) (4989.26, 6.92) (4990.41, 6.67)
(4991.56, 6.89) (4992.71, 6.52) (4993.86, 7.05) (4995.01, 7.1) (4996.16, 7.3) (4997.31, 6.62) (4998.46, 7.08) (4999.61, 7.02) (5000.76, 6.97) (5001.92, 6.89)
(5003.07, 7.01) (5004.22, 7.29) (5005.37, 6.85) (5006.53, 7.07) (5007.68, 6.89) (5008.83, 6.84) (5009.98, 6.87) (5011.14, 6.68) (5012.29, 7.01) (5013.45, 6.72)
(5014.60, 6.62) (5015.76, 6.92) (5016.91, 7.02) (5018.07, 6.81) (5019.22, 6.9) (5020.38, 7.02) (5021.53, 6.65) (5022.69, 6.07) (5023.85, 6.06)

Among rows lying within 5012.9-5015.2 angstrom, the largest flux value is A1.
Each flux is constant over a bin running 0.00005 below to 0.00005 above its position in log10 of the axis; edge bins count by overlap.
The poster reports 6.72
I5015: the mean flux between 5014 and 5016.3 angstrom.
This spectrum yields 6.76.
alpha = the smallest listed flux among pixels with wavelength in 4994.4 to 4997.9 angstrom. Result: 6.62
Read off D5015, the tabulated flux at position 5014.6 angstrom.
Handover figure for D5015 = 6.62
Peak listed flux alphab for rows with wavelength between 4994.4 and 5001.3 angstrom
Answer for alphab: 7.3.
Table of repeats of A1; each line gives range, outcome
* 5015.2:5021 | 7.02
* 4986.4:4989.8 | 6.92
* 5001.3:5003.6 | 7.01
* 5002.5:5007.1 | 7.29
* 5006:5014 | 7.07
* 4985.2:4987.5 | 6.25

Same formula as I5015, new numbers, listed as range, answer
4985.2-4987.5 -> 6.24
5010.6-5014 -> 6.8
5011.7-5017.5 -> 6.85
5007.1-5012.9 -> 6.86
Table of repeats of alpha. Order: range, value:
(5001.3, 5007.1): 6.85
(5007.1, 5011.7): 6.68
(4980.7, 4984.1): 6.89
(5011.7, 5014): 6.72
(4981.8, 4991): 6.25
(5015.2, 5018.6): 6.81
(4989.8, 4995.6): 6.52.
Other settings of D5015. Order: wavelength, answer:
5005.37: 6.85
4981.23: 7.1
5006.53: 7.07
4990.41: 6.67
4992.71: 6.52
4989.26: 6.92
